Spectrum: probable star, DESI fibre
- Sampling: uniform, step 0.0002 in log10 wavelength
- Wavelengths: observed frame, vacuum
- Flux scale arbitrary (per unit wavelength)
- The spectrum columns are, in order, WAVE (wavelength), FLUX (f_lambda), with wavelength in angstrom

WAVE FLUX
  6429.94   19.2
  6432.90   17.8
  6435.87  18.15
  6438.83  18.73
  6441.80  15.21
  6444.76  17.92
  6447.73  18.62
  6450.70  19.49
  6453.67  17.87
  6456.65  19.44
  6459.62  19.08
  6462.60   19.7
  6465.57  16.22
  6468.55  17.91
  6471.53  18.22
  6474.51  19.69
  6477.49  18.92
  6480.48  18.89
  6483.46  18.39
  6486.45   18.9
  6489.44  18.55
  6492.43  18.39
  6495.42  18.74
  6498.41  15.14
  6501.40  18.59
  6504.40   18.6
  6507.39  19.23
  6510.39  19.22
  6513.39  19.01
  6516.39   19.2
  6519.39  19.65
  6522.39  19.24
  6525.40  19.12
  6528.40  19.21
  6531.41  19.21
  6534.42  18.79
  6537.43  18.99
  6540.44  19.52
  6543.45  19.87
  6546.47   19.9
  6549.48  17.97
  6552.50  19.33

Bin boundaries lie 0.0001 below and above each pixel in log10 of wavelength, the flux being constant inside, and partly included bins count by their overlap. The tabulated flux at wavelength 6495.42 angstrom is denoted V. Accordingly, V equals 18.74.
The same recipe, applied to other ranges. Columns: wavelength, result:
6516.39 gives 19.2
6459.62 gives 19.08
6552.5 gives 19.33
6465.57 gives 16.22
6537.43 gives 18.99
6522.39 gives 19.24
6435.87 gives 18.15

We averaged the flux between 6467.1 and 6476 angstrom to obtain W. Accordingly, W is 18.6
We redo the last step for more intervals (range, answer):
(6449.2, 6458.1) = 18.9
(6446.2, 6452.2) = 19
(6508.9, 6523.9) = 19.3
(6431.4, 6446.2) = 17.6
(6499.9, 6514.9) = 18.9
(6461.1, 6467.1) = 18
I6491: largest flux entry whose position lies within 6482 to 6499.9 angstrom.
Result 18.9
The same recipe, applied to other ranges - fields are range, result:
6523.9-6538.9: 19.21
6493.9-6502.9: 18.74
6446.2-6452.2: 19.49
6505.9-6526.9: 19.65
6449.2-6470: 19.7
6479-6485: 18.89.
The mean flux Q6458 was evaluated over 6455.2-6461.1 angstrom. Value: 19.3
